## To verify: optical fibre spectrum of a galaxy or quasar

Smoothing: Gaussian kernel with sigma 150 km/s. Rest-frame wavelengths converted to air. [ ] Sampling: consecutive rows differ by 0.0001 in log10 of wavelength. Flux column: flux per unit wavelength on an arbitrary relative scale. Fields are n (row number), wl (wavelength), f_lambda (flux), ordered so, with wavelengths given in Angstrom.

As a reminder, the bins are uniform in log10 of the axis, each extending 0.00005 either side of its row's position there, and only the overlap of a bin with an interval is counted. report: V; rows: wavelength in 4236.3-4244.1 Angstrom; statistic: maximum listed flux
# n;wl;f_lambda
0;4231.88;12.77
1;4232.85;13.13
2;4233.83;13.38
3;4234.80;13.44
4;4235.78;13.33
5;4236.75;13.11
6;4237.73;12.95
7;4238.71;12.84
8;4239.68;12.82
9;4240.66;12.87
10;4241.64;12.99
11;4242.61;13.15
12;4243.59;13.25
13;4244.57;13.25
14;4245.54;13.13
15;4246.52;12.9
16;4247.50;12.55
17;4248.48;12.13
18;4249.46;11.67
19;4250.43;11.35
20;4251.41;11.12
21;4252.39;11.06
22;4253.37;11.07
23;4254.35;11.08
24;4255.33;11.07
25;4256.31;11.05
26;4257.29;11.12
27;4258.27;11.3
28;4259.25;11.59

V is 13.25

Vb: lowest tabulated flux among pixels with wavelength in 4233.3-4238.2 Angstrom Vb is 12.95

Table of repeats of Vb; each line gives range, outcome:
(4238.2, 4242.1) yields 12.82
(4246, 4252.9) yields 11.06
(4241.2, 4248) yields 12.55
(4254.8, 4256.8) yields 11.05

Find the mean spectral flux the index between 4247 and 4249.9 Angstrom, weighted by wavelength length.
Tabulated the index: 12.1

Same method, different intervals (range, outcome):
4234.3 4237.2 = 13.3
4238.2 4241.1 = 12.8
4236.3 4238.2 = 13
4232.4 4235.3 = 13.3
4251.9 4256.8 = 11.1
